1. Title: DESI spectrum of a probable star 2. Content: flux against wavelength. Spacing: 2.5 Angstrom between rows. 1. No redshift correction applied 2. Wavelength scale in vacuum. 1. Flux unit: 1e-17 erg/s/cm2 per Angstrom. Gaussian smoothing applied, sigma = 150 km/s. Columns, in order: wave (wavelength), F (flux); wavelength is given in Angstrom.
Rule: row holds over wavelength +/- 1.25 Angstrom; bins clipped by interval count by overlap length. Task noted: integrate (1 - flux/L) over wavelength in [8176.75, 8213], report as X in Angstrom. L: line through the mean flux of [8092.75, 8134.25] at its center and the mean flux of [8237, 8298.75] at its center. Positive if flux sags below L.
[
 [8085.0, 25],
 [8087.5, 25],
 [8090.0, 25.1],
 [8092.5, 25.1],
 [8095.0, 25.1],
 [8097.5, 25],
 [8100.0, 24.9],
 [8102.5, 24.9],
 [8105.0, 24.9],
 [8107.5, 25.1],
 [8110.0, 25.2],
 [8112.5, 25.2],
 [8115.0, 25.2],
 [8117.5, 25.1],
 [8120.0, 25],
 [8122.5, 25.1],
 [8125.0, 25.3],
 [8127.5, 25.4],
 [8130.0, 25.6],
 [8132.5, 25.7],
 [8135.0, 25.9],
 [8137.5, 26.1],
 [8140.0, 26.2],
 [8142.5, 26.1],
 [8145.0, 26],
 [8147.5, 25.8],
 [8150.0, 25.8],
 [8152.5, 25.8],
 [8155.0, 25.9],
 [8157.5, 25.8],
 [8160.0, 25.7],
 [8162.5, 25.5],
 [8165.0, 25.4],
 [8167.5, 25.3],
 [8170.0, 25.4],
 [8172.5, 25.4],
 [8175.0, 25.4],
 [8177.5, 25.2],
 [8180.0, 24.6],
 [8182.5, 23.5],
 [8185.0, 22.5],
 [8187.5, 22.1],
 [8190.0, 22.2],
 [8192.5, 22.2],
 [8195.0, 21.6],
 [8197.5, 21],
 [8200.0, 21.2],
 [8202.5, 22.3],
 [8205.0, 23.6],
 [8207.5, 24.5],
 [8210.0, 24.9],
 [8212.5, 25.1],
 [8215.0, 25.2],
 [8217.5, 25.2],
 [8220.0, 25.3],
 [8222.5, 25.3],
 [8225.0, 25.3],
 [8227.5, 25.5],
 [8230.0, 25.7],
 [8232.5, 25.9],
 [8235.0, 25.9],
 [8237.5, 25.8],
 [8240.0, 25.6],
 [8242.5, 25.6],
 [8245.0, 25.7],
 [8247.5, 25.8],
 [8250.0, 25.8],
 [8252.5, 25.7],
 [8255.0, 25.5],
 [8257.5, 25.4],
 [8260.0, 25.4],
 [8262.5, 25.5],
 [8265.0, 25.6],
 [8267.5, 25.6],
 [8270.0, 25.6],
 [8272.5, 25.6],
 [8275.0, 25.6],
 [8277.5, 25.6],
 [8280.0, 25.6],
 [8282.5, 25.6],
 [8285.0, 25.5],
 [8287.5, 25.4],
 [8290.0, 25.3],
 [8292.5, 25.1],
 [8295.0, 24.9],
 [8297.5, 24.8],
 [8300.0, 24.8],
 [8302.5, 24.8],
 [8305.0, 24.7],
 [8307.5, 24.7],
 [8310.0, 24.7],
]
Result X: 3.3 Angstrom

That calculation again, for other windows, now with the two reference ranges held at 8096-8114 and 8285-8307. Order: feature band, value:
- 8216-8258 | -1.0 Angstrom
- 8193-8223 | 1.6 Angstrom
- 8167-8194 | 1.2 Angstrom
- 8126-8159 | -1.1 Angstrom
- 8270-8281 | -0.3 Angstrom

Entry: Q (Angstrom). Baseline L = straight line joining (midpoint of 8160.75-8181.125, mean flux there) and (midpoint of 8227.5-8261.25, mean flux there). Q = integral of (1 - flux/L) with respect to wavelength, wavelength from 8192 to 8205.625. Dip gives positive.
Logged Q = 1.9 Angstrom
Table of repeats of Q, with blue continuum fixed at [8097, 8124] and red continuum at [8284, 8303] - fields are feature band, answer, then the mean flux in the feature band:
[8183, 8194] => 1.2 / 22.3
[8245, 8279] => -0.7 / 25.6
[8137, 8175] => -1.0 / 25.7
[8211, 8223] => -0.1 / 25.2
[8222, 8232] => -0.2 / 25.5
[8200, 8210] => 0.7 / 23.4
